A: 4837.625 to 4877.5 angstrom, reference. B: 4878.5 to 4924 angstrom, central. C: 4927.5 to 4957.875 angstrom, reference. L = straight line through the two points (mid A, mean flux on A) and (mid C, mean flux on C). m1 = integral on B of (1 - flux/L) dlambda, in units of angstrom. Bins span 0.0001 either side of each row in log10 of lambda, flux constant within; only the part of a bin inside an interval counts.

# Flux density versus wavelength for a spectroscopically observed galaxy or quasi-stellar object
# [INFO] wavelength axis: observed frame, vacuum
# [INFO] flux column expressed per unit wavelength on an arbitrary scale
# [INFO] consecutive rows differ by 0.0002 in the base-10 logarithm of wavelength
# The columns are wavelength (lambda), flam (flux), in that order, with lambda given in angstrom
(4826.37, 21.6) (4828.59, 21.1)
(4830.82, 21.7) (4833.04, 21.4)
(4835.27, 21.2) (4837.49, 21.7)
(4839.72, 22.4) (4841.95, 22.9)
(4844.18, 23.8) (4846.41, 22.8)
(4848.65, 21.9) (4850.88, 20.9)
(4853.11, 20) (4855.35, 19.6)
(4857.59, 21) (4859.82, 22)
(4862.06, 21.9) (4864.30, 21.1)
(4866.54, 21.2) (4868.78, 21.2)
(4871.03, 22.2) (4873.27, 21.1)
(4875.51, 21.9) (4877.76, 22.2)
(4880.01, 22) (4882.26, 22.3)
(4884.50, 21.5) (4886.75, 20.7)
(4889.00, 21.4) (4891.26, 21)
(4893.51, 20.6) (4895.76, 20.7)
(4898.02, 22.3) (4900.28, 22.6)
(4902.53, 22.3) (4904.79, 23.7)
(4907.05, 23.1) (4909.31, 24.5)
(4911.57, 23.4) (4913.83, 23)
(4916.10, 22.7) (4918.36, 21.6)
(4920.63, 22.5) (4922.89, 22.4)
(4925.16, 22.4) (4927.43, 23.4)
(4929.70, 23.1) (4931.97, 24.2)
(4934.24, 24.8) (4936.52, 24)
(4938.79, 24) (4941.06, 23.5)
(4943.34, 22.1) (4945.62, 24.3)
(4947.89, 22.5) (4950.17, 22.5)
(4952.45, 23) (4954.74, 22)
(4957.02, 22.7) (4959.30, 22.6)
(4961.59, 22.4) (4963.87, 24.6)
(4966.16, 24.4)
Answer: 0.6 angstrom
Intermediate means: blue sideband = 21.7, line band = 22.2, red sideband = 23.3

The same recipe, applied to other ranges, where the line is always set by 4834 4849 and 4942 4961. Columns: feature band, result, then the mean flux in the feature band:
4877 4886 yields 0.23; 21.9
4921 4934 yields -0.31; 23.2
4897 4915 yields -0.43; 23.1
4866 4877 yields 0.45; 21.6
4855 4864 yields 0.48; 21.3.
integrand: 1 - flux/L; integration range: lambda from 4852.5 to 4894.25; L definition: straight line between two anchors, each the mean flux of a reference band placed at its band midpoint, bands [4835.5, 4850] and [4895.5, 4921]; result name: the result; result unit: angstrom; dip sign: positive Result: 2.4 angstrom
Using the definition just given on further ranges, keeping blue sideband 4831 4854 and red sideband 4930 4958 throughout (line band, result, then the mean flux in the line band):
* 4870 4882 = 0.2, 21.9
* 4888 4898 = 0.7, 21.1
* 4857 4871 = 0.5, 21.5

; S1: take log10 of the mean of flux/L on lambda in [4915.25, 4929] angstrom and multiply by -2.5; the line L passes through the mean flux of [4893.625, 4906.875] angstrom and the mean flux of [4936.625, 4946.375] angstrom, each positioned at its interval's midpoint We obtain 0.019 mag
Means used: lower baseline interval 22.2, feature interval 22.5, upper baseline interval 23.5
